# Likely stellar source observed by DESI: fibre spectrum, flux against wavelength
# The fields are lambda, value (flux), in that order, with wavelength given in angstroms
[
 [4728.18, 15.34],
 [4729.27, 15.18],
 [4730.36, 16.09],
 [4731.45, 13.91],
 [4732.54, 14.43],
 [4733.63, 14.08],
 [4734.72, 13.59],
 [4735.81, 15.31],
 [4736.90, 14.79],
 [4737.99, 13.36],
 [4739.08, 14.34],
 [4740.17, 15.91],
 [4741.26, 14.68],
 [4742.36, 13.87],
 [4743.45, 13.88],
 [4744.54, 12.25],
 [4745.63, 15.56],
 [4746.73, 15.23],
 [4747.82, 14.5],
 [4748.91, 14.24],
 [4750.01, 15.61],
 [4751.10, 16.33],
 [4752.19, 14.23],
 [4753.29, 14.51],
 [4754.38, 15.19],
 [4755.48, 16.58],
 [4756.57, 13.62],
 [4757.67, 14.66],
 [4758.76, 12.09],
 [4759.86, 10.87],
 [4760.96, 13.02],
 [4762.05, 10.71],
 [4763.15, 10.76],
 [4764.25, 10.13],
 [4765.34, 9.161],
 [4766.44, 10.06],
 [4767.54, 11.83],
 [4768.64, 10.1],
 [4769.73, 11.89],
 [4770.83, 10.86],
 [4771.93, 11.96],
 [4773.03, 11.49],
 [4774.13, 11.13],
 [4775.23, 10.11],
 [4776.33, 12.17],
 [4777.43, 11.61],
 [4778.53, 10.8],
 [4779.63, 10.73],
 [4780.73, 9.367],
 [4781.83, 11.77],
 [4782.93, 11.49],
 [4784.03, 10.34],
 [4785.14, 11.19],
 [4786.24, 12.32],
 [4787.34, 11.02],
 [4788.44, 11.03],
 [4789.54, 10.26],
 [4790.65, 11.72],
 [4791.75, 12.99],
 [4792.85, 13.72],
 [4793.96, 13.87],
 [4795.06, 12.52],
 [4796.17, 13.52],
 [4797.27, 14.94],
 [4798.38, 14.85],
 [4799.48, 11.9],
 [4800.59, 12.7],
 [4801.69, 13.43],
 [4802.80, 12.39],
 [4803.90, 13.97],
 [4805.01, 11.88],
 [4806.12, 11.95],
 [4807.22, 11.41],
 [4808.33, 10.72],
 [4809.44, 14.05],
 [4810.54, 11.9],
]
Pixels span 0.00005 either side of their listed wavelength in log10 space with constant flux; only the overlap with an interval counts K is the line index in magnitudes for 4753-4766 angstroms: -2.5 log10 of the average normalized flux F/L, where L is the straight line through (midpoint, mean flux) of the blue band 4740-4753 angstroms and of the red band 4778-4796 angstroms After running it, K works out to 0.10 mag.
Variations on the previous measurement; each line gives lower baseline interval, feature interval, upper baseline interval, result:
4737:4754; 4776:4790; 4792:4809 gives 0.21 mag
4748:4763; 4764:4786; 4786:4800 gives 0.21 mag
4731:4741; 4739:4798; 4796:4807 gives 0.10 mag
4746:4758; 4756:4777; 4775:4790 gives 0.15 mag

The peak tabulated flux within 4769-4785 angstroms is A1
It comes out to 12.17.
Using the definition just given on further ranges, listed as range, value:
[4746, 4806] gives 16.58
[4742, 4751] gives 15.61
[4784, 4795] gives 13.87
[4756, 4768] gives 14.66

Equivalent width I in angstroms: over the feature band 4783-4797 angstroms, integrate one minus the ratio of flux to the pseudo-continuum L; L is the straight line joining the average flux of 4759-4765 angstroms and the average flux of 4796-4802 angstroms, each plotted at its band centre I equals 1.0 angstroms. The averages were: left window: 11.1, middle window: 12.1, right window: 13.6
